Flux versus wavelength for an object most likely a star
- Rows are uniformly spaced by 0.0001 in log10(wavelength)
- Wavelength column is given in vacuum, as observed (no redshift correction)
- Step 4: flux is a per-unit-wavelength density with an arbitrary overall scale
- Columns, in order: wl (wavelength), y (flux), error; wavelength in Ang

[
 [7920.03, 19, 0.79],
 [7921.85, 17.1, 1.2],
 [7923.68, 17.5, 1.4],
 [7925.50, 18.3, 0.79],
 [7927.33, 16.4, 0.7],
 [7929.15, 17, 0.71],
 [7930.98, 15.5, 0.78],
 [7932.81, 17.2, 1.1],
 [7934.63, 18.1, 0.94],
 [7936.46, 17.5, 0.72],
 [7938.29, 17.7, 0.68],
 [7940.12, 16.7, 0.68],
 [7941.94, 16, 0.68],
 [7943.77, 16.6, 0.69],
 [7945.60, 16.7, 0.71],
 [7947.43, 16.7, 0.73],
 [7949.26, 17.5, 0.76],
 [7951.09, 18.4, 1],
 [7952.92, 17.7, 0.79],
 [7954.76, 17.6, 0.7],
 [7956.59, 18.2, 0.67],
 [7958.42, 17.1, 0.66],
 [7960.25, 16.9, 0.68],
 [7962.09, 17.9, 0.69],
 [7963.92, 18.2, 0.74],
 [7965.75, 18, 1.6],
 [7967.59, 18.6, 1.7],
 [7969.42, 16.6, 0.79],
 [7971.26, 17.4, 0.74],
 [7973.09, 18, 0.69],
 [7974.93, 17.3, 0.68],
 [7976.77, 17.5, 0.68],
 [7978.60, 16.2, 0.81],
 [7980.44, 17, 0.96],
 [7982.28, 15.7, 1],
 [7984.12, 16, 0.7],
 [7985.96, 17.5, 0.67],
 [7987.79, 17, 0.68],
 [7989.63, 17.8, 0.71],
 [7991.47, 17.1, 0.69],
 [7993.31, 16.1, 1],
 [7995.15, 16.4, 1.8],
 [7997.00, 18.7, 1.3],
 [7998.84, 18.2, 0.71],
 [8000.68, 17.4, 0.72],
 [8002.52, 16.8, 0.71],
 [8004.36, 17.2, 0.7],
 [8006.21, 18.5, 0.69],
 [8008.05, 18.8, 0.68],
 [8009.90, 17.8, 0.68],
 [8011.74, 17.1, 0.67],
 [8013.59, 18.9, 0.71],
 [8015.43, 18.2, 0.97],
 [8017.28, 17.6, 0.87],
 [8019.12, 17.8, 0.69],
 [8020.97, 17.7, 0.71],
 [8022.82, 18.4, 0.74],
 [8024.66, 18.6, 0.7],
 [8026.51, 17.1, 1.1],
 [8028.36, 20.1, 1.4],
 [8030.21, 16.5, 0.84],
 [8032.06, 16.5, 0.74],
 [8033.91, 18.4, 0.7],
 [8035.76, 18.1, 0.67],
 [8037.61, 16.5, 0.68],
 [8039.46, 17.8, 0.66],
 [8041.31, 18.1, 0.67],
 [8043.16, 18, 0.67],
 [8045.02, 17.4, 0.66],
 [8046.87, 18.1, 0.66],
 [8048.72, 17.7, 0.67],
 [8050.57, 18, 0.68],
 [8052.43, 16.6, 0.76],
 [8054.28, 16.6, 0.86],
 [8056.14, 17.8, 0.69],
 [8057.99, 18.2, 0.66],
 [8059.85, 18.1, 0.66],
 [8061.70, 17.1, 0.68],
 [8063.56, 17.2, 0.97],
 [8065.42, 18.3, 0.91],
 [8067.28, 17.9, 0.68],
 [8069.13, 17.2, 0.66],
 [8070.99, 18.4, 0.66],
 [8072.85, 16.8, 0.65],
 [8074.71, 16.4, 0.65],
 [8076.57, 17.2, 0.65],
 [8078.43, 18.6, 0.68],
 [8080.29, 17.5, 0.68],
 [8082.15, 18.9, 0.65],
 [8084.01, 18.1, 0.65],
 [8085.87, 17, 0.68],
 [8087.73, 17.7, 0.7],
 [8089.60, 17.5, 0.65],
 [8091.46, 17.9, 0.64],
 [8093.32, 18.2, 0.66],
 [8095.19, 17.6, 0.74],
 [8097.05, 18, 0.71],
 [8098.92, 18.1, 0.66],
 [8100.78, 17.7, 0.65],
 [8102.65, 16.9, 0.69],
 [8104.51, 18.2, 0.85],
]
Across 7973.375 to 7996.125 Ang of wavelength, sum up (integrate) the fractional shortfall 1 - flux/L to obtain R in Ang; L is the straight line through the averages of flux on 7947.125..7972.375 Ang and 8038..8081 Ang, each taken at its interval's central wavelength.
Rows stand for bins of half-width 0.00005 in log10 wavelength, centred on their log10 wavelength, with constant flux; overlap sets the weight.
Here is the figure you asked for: 1.0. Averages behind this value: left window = 17.7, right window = 17.6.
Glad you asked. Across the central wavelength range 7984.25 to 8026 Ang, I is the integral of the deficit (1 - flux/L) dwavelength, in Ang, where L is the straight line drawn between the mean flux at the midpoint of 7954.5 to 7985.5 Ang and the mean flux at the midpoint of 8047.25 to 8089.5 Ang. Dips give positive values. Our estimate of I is -0.6 Ang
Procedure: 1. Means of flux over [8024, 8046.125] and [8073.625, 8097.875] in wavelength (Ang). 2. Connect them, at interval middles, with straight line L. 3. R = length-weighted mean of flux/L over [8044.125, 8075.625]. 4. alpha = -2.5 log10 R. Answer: 0.013 mag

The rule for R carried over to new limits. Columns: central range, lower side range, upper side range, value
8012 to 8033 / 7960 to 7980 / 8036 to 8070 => -0.42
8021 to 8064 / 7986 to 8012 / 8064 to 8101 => -0.16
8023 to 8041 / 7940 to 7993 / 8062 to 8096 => -0.29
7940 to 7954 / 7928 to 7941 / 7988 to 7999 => 0.05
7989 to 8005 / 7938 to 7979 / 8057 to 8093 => 0.18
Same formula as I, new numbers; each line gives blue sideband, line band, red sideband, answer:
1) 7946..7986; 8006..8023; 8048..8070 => -0.6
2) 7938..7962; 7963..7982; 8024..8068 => -0.1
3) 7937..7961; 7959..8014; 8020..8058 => 0.1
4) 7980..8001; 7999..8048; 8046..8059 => -1.4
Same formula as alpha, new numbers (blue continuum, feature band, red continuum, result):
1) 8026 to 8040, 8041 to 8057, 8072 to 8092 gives 0.00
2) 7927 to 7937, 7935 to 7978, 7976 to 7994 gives -0.03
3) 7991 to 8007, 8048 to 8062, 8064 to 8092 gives 0.00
